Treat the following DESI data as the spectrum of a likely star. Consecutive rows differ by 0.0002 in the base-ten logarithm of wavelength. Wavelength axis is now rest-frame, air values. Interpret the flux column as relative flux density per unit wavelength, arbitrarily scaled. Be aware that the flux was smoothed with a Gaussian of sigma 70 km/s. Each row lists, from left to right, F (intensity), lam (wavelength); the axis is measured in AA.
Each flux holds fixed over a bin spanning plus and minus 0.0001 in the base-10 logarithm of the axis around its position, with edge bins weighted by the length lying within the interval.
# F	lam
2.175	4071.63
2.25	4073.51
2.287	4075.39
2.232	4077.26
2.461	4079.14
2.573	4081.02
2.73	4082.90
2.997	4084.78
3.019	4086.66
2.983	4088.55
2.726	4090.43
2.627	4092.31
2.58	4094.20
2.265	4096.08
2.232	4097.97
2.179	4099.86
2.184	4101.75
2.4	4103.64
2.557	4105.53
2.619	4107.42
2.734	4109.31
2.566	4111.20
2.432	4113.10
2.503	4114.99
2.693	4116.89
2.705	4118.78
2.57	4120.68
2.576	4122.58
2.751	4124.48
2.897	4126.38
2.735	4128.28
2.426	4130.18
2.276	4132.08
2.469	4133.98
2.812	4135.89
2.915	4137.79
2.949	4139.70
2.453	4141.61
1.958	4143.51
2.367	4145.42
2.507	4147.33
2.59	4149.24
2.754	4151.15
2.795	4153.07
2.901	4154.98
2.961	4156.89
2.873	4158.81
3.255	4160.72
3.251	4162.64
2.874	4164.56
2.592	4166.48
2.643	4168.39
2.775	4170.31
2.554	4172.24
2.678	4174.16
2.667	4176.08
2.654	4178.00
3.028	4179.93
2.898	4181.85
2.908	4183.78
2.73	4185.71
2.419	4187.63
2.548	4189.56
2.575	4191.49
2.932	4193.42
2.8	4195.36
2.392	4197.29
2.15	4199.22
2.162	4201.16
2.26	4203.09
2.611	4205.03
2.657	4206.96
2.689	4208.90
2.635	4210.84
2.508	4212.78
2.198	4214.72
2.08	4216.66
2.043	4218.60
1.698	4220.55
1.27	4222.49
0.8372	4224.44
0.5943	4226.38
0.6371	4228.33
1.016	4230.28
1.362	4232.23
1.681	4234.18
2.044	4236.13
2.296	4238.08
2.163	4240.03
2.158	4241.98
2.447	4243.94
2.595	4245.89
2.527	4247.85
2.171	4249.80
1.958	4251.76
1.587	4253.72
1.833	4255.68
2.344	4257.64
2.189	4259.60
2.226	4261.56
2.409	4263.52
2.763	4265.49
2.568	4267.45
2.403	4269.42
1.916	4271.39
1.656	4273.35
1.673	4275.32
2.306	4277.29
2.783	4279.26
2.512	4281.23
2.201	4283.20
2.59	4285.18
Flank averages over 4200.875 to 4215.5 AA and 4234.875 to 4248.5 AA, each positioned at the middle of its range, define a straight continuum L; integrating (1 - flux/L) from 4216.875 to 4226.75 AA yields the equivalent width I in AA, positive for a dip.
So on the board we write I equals 4.2 AA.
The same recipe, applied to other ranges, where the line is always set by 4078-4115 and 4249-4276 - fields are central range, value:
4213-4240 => 7.9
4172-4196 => -4.0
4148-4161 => -2.3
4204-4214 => -1.5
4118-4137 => -1.1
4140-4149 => 0.2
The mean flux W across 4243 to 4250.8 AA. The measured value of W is 2.44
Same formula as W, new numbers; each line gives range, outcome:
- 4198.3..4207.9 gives 2.37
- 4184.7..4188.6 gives 2.58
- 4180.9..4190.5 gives 2.7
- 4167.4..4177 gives 2.66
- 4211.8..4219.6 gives 2.21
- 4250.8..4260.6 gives 1.98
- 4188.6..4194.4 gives 2.68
